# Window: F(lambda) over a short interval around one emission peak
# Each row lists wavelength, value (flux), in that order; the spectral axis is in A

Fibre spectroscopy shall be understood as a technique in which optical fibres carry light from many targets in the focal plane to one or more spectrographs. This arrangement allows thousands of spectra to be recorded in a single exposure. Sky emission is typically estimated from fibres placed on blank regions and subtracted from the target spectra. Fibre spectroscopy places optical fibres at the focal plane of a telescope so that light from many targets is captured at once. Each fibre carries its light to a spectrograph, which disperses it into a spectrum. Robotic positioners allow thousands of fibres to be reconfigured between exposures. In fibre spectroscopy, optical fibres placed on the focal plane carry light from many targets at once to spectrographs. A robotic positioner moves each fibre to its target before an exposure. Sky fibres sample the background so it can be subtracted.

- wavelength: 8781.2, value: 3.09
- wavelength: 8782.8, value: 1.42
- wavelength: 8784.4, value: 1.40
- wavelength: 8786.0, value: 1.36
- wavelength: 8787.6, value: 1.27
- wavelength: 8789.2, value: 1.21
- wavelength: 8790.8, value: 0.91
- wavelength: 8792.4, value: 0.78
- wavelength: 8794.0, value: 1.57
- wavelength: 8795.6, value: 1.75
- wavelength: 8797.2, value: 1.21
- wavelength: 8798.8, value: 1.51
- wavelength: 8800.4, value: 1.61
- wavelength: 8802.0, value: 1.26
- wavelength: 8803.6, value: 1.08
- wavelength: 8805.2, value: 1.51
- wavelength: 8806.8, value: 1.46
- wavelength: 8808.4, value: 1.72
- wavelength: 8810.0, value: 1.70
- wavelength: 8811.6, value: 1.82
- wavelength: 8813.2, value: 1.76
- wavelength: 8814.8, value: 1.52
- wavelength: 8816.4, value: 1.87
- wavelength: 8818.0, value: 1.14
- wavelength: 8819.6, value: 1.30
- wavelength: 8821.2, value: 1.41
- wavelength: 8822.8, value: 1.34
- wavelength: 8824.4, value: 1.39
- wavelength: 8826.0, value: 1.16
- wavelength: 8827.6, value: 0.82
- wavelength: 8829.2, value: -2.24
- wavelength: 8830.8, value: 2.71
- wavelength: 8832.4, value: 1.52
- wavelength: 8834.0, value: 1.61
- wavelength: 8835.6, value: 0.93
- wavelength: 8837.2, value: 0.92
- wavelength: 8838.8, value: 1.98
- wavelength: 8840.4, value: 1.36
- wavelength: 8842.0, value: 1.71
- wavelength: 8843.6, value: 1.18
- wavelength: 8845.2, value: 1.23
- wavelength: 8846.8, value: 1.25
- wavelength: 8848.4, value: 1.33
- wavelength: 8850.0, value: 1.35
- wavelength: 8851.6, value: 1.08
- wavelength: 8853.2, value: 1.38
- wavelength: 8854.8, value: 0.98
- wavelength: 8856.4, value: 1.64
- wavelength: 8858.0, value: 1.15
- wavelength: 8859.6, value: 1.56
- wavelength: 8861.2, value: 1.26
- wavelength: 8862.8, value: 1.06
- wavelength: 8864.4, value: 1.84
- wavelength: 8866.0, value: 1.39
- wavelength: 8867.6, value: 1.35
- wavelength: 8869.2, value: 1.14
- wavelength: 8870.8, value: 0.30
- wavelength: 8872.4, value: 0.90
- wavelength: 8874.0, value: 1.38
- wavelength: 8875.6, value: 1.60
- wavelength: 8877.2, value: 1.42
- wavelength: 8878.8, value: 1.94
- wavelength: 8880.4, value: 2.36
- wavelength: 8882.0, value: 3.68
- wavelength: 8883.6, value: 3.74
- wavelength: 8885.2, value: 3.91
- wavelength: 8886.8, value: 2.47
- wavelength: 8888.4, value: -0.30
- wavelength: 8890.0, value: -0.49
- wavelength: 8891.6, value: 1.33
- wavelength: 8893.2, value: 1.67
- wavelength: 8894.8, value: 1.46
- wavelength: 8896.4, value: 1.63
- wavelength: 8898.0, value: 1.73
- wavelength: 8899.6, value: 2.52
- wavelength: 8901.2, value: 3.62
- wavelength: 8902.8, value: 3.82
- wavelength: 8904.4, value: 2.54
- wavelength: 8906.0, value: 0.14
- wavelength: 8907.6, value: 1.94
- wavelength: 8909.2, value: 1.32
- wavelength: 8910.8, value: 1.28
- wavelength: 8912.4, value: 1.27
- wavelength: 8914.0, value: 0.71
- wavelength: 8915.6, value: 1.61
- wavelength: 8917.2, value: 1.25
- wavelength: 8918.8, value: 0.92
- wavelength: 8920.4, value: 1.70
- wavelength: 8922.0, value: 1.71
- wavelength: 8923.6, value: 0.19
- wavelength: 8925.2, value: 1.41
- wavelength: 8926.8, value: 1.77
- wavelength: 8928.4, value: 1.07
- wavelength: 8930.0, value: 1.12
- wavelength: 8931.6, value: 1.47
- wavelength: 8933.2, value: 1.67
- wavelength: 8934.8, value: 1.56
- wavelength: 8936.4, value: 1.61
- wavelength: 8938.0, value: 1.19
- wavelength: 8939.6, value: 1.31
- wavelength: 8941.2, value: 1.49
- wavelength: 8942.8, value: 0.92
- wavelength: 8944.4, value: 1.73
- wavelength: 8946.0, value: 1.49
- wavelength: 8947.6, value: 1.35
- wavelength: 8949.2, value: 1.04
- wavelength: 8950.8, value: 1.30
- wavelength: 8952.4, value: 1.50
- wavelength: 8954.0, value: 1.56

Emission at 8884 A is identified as [S II]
